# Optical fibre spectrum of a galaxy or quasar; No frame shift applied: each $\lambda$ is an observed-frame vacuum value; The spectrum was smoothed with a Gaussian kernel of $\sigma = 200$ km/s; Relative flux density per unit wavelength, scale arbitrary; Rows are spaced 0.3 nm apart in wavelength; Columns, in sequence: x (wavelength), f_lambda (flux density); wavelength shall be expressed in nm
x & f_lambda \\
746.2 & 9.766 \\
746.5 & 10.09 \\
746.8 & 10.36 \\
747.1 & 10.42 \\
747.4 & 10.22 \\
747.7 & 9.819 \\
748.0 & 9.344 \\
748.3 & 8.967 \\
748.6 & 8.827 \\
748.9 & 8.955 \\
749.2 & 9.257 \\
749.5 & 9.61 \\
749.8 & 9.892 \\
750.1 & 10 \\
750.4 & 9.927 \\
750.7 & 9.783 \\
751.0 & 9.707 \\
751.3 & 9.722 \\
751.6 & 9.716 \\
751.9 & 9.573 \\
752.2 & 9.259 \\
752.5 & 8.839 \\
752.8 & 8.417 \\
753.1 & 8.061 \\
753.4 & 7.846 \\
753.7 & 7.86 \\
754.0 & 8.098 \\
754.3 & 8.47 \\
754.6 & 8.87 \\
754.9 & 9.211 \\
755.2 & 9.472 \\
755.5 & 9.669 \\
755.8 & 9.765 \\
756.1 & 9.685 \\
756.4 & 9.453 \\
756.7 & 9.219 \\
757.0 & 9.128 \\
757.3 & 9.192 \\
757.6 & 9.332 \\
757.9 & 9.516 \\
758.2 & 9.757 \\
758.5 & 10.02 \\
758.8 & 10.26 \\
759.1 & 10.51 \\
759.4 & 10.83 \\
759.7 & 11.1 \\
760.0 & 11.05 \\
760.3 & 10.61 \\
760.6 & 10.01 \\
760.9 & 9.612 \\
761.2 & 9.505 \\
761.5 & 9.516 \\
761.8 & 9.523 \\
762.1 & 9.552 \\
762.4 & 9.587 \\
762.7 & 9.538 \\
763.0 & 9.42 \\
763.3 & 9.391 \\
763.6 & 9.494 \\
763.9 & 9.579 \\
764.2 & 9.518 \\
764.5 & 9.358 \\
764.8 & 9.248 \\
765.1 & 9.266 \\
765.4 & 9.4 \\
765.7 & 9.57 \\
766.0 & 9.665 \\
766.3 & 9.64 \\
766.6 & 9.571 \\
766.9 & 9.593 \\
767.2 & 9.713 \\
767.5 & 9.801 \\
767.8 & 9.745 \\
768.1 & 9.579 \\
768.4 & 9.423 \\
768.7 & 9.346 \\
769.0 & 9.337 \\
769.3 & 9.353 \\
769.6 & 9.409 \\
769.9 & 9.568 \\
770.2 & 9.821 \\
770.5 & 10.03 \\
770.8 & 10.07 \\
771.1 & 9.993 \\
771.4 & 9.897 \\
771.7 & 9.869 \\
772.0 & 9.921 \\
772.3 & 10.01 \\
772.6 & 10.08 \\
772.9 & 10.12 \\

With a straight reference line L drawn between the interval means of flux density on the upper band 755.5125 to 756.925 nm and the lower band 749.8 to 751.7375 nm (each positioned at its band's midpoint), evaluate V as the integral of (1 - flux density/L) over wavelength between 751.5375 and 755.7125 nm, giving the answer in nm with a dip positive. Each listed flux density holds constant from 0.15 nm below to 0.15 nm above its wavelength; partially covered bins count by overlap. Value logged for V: 0.37 nm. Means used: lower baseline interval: 9.82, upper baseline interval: 9.52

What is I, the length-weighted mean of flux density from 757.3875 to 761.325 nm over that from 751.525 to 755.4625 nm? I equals 1.16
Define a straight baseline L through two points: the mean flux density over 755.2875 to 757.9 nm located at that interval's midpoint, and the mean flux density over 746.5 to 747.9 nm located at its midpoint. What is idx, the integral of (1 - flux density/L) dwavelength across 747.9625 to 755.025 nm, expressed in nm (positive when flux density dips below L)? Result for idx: 0.536 nm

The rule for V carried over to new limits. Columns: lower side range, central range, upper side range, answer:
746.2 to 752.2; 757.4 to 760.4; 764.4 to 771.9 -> -0.19 nm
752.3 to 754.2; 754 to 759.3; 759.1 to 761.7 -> -0.16 nm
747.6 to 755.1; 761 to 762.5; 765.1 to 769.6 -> -0.02 nm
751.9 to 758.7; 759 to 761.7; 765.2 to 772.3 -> -0.29 nm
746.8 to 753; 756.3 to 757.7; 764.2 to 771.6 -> 0.04 nm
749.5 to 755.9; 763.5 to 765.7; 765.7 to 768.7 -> 0.03 nm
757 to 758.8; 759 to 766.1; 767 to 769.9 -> -0.16 nm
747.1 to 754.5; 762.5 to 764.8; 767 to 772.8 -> 0.02 nm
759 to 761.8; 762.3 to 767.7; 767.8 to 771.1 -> 0.22 nm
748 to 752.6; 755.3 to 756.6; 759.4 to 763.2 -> 0.01 nm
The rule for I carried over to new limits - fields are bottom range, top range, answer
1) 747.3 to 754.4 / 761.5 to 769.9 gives 1.04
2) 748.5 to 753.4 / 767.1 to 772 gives 1.04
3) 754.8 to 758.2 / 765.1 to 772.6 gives 1.03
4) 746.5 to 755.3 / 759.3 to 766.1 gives 1.05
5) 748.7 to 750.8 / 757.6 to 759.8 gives 1.06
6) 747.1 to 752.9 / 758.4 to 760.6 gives 1.12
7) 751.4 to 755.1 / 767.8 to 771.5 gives 1.11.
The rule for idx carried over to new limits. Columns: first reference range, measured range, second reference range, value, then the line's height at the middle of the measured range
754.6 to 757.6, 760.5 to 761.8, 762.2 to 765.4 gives -0.03 nm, 9.42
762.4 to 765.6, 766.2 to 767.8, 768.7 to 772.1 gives -0.02 nm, 9.57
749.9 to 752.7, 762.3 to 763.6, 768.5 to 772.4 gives 0.03 nm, 9.68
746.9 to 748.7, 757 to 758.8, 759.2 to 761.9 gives 0.09 nm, 10.1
